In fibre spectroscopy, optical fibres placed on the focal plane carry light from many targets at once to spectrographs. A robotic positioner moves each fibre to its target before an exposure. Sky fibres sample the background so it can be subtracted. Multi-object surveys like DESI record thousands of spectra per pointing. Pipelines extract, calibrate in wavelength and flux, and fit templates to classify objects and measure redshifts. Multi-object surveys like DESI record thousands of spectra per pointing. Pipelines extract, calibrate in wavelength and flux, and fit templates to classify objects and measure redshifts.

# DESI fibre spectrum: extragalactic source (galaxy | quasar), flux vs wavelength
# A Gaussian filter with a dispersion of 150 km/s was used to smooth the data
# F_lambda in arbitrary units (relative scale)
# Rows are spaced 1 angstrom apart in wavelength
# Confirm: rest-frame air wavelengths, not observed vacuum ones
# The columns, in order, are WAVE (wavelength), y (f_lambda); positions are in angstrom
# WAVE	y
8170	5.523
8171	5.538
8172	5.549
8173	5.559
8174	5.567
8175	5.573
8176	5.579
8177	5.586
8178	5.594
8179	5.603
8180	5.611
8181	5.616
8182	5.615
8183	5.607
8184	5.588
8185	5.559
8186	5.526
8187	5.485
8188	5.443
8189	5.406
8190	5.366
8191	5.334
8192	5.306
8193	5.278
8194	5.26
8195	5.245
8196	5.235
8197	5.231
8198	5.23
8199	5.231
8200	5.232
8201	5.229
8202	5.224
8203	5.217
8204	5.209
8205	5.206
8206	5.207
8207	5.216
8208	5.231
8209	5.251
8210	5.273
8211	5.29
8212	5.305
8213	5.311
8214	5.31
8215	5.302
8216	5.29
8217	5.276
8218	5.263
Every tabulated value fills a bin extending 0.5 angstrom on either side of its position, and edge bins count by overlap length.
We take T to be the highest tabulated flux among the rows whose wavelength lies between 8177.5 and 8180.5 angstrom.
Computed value 5.611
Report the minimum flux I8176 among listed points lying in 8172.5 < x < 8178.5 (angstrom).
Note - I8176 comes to 5.559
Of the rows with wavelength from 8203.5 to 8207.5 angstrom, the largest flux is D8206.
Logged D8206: 5.216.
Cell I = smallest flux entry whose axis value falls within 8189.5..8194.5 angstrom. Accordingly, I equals 5.26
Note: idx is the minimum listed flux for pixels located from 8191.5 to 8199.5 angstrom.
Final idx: 5.23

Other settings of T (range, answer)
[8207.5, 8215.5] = 5.311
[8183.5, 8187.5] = 5.588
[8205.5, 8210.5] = 5.273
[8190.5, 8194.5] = 5.334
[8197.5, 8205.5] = 5.232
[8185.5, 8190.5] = 5.526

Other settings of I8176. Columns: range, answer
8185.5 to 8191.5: 5.334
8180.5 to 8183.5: 5.607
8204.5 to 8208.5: 5.206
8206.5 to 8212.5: 5.216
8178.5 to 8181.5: 5.603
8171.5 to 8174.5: 5.549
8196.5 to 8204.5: 5.209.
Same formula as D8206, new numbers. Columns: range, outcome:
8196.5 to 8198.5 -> 5.231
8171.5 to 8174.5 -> 5.567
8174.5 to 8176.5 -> 5.579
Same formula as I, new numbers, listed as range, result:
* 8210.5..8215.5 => 5.29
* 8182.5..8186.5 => 5.526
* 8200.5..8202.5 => 5.224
